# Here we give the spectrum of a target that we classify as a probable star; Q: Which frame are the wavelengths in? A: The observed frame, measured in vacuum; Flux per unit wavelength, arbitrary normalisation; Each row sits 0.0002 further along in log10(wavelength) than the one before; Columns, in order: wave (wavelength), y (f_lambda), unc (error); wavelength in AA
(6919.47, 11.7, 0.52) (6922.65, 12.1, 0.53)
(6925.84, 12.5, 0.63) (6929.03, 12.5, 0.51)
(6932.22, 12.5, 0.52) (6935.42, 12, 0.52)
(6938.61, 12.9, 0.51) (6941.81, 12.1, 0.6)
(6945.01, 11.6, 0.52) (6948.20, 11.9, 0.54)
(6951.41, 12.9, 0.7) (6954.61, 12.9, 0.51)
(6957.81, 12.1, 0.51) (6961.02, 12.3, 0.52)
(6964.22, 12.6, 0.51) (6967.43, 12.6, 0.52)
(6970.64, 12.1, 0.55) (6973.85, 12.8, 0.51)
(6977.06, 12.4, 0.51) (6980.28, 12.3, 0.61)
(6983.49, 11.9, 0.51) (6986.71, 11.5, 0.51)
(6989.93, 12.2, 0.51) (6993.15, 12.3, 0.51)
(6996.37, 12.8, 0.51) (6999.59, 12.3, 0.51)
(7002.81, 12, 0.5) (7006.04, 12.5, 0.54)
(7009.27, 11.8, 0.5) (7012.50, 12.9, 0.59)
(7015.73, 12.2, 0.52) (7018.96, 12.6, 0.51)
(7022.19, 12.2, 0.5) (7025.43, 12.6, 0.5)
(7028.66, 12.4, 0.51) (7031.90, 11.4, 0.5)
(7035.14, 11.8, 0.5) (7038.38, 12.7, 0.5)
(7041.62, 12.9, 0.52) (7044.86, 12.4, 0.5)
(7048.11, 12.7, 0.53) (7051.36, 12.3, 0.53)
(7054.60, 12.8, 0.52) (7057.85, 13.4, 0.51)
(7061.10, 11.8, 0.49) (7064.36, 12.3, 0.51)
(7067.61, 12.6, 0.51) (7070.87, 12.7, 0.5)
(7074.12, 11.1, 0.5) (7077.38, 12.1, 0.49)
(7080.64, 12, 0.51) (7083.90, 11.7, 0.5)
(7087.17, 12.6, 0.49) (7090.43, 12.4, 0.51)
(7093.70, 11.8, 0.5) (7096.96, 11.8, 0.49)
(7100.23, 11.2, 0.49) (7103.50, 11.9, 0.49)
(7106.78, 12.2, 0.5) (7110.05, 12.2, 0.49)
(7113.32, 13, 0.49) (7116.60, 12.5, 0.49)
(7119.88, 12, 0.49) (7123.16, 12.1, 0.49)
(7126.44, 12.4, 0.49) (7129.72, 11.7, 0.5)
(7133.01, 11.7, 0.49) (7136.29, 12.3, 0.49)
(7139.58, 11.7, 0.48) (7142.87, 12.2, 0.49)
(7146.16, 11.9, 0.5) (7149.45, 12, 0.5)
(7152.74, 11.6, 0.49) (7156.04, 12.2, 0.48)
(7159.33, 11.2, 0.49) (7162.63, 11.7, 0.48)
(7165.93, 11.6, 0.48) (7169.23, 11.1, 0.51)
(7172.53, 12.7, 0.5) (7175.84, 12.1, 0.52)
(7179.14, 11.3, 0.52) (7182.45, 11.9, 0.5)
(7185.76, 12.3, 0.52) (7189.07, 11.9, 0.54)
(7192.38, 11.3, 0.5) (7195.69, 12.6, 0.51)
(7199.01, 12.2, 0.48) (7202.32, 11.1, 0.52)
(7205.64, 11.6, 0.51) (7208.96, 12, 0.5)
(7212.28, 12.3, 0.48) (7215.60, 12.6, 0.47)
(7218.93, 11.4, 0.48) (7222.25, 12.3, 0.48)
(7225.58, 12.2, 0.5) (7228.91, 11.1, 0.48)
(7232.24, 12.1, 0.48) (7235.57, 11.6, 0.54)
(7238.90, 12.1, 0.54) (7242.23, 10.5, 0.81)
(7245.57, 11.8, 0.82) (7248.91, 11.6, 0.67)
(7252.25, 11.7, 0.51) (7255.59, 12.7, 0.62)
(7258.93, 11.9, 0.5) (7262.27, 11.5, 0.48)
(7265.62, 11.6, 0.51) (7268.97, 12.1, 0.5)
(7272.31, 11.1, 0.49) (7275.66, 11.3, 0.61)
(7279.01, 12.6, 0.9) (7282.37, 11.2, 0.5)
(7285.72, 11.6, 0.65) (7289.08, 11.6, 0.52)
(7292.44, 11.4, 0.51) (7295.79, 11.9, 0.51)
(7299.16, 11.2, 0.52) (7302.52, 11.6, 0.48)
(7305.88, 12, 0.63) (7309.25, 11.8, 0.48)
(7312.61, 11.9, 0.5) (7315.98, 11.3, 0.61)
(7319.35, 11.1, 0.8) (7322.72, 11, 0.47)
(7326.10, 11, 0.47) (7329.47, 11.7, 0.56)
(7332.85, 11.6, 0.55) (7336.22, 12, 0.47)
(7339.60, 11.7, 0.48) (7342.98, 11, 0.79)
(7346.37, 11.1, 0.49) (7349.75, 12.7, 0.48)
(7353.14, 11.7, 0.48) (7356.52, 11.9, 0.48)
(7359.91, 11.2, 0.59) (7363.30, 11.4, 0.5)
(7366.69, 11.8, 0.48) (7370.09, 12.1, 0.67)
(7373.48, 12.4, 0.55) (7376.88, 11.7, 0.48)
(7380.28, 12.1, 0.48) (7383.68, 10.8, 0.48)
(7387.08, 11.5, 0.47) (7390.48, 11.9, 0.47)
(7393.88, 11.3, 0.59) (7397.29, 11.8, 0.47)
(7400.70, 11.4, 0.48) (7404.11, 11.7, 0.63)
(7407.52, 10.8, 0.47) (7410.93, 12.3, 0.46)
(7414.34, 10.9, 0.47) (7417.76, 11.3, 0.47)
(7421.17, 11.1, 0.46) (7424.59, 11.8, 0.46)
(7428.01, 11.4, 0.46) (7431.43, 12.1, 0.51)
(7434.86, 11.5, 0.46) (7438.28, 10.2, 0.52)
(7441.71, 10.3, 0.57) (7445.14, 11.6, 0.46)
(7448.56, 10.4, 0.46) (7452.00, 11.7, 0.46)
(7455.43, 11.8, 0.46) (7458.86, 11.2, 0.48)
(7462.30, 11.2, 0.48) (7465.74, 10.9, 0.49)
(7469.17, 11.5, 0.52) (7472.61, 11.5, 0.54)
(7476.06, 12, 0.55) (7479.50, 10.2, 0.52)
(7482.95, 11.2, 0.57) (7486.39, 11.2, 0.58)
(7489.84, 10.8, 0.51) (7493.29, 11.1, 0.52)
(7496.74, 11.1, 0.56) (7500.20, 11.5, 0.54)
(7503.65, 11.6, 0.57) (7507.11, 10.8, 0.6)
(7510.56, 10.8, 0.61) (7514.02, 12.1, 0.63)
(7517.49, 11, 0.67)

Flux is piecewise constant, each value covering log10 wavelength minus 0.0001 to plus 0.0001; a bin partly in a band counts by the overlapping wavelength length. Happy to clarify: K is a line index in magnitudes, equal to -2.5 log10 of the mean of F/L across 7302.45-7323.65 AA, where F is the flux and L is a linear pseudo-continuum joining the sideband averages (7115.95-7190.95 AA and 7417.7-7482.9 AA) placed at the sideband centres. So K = 0.001 mag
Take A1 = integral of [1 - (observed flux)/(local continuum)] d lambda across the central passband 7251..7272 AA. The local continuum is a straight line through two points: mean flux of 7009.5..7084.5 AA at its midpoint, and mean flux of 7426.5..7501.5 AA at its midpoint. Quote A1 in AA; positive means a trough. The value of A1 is -0.2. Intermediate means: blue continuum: 12.3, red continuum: 11.2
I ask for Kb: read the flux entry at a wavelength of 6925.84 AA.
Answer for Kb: 12.5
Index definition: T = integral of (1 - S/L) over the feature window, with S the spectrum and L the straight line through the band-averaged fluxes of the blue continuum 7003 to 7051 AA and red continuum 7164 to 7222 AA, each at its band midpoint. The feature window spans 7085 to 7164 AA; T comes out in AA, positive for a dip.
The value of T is 0.46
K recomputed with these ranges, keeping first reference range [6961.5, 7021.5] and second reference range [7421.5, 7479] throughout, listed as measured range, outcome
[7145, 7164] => 0.02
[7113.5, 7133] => -0.01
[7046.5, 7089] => -0.01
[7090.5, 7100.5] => 0.03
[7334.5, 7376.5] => -0.02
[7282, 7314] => 0.00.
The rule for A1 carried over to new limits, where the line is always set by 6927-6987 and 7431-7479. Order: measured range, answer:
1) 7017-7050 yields -0.57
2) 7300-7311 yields -0.19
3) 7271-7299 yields 0.08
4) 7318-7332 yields 0.35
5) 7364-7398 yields -1.00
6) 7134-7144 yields -0.09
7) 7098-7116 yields -0.18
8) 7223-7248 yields 0.13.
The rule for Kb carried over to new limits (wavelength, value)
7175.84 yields 12.1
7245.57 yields 11.8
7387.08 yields 11.5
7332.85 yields 11.6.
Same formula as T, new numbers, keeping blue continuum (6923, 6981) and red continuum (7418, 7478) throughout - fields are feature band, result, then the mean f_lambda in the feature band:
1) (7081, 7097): 0.0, 12.1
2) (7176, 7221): -0.2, 11.9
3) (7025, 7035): 0.2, 12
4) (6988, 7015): -0.1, 12.3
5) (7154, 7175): 0.3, 11.8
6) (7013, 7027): -0.2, 12.4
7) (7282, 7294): 0.2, 11.5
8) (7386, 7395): -0.1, 11.6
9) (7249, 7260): -0.3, 12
